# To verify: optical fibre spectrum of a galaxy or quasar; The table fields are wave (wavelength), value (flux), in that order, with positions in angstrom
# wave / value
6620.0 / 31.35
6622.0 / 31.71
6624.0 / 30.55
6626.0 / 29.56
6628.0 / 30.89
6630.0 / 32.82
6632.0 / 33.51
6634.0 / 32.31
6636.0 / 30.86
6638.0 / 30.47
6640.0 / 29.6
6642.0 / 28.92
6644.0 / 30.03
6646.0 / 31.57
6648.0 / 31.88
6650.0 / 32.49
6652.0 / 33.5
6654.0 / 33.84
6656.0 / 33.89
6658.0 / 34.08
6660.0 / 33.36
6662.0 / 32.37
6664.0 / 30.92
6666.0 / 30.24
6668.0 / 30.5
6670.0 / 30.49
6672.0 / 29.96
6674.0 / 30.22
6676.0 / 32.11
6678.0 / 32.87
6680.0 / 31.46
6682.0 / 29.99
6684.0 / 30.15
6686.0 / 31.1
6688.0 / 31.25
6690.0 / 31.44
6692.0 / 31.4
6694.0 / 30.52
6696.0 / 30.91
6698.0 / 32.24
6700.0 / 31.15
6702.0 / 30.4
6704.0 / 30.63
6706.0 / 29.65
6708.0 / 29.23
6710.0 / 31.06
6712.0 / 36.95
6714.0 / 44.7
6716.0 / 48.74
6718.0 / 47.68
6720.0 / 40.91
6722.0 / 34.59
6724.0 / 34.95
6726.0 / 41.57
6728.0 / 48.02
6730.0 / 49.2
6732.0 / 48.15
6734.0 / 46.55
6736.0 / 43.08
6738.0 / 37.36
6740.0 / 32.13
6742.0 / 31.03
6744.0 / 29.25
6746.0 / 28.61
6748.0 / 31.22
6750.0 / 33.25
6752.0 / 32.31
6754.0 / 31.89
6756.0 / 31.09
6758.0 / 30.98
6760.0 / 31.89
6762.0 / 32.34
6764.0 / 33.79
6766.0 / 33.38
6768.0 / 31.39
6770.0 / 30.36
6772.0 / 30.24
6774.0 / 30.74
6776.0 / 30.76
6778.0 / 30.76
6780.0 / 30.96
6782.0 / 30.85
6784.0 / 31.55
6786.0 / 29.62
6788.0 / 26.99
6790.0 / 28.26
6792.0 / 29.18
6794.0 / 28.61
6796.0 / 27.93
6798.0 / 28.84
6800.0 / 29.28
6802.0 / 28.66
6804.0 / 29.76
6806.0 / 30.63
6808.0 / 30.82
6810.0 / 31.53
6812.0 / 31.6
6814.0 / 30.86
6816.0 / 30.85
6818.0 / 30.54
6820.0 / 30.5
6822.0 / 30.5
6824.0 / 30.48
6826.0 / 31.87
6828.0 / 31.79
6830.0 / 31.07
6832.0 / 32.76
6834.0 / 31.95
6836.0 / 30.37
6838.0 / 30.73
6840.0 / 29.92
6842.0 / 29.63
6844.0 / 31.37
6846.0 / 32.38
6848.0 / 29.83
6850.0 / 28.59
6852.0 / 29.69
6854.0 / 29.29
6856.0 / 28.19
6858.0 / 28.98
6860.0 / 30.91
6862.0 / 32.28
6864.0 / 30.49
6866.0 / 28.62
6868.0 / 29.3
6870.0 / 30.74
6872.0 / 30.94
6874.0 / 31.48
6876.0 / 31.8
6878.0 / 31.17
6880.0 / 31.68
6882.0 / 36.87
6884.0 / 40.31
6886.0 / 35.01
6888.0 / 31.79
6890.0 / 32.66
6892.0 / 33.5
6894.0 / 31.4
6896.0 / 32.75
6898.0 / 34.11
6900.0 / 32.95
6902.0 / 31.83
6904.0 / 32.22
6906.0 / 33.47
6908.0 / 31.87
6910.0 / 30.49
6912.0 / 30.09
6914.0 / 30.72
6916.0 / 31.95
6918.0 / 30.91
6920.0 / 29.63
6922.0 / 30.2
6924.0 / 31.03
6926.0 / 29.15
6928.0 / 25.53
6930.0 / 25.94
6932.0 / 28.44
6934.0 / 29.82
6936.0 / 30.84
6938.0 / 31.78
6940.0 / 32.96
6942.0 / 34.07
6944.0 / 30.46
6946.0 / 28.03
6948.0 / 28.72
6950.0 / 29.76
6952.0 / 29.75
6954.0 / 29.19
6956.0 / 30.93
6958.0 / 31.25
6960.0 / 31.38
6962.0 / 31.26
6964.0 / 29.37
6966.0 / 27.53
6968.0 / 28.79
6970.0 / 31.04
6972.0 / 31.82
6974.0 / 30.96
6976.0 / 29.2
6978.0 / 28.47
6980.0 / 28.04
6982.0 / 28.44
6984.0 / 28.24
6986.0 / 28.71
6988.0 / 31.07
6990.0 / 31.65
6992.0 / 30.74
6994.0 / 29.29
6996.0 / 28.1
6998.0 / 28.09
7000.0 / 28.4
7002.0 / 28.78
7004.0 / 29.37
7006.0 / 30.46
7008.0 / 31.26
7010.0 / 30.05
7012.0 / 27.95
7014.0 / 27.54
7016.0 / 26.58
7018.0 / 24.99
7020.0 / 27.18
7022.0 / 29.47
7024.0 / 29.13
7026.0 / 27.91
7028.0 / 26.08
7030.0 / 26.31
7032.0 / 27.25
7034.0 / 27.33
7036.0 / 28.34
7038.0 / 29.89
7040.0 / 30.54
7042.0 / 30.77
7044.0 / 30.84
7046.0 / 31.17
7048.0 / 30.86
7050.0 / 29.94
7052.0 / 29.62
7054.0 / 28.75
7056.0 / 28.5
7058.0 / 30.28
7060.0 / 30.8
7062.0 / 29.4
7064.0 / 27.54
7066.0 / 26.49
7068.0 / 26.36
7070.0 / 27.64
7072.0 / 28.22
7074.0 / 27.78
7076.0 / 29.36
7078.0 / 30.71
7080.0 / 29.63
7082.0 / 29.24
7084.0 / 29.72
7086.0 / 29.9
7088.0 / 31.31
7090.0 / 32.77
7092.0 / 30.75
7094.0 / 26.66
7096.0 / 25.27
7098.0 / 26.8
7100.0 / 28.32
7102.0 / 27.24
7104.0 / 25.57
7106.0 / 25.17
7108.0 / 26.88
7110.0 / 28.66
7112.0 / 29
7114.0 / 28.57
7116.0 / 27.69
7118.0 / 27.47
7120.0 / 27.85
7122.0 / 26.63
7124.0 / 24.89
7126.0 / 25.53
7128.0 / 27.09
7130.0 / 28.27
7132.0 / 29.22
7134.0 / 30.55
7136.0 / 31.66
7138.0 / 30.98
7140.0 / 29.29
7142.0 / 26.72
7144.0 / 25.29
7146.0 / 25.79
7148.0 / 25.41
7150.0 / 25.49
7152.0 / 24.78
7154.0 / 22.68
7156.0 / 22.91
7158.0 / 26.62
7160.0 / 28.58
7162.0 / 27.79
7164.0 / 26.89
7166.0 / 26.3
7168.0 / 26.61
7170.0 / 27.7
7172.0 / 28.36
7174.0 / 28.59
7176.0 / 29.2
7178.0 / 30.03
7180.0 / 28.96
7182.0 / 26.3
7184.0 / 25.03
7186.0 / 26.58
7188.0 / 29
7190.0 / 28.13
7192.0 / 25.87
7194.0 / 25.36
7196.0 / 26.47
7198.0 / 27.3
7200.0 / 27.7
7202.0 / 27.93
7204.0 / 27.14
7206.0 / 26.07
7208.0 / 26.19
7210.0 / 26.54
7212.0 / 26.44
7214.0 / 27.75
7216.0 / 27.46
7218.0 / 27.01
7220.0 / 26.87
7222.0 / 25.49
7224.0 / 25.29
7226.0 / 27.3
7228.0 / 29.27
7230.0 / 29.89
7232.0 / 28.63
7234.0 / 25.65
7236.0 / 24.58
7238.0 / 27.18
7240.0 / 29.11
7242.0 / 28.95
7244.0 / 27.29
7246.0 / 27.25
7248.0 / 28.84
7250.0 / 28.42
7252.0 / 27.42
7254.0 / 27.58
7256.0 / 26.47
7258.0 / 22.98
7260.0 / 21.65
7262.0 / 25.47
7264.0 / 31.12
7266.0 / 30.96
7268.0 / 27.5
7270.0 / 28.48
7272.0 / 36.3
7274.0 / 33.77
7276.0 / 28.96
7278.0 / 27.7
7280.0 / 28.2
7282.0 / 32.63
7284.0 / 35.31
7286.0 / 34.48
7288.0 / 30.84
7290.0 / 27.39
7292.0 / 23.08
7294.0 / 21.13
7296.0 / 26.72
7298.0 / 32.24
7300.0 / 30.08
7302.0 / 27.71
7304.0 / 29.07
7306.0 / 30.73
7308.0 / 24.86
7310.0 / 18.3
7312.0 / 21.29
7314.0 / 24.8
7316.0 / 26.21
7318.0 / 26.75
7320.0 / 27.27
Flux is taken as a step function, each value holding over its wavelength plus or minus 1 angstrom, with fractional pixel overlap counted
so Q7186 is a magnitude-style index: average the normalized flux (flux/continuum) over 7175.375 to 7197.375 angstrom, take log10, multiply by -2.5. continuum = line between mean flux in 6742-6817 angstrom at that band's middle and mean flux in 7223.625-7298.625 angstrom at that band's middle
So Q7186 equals 0.05 mag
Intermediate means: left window 30.6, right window 28.3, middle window 27.3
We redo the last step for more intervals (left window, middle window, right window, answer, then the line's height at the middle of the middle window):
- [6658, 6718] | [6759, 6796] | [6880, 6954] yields 0.053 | 32.1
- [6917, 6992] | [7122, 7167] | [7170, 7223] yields 0.034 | 27.8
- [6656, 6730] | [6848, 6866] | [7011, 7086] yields 0.064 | 31.6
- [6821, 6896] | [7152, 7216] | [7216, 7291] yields 0.077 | 28.9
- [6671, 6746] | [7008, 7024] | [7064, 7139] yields 0.068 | 29.8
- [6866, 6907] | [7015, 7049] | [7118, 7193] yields 0.046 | 29.7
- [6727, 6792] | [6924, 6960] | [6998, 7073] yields 0.017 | 30.4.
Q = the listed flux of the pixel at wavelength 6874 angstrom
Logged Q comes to 31.48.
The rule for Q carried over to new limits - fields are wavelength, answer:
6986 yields 28.71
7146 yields 25.79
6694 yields 30.52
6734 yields 46.55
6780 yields 30.96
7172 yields 28.36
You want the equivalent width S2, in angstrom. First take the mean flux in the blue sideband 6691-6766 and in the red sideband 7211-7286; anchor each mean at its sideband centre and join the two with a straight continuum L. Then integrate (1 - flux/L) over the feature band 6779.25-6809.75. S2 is 4.6 angstrom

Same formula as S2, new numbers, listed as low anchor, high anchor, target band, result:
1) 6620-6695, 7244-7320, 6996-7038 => 1.8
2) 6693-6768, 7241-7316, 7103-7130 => 2.9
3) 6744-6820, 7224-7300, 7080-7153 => 3.0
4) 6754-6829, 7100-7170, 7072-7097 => -1.6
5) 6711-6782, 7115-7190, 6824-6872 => 4.7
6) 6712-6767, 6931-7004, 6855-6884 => 1.6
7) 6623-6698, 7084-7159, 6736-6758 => -1.2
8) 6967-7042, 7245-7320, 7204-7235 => 1.2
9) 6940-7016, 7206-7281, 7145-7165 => 1.9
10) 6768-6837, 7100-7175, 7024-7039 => 0.3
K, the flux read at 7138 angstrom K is 30.98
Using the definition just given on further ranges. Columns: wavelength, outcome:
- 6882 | 36.87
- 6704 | 30.63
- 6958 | 31.25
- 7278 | 27.7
